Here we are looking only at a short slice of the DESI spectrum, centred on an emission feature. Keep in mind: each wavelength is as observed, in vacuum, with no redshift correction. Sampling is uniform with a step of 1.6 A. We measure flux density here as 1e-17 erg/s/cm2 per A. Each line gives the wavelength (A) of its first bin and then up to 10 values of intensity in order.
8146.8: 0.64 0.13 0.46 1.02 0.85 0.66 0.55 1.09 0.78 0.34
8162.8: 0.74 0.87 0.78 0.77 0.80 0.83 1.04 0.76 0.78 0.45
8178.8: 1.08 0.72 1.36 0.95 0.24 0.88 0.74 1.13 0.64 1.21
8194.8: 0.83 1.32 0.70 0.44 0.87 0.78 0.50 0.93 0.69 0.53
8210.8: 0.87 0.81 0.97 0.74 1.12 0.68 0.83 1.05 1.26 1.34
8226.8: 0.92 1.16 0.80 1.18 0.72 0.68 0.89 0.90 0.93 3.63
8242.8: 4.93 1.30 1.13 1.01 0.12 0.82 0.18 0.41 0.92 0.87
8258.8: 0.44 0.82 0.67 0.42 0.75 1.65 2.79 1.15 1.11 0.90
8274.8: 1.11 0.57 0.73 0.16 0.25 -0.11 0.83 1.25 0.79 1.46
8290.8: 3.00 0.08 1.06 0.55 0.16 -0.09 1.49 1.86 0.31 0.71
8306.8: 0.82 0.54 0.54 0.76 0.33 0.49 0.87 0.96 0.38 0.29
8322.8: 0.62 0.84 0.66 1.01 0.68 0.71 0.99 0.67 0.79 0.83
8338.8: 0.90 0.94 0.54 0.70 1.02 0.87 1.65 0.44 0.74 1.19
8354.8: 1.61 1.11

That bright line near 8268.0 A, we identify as [N II]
